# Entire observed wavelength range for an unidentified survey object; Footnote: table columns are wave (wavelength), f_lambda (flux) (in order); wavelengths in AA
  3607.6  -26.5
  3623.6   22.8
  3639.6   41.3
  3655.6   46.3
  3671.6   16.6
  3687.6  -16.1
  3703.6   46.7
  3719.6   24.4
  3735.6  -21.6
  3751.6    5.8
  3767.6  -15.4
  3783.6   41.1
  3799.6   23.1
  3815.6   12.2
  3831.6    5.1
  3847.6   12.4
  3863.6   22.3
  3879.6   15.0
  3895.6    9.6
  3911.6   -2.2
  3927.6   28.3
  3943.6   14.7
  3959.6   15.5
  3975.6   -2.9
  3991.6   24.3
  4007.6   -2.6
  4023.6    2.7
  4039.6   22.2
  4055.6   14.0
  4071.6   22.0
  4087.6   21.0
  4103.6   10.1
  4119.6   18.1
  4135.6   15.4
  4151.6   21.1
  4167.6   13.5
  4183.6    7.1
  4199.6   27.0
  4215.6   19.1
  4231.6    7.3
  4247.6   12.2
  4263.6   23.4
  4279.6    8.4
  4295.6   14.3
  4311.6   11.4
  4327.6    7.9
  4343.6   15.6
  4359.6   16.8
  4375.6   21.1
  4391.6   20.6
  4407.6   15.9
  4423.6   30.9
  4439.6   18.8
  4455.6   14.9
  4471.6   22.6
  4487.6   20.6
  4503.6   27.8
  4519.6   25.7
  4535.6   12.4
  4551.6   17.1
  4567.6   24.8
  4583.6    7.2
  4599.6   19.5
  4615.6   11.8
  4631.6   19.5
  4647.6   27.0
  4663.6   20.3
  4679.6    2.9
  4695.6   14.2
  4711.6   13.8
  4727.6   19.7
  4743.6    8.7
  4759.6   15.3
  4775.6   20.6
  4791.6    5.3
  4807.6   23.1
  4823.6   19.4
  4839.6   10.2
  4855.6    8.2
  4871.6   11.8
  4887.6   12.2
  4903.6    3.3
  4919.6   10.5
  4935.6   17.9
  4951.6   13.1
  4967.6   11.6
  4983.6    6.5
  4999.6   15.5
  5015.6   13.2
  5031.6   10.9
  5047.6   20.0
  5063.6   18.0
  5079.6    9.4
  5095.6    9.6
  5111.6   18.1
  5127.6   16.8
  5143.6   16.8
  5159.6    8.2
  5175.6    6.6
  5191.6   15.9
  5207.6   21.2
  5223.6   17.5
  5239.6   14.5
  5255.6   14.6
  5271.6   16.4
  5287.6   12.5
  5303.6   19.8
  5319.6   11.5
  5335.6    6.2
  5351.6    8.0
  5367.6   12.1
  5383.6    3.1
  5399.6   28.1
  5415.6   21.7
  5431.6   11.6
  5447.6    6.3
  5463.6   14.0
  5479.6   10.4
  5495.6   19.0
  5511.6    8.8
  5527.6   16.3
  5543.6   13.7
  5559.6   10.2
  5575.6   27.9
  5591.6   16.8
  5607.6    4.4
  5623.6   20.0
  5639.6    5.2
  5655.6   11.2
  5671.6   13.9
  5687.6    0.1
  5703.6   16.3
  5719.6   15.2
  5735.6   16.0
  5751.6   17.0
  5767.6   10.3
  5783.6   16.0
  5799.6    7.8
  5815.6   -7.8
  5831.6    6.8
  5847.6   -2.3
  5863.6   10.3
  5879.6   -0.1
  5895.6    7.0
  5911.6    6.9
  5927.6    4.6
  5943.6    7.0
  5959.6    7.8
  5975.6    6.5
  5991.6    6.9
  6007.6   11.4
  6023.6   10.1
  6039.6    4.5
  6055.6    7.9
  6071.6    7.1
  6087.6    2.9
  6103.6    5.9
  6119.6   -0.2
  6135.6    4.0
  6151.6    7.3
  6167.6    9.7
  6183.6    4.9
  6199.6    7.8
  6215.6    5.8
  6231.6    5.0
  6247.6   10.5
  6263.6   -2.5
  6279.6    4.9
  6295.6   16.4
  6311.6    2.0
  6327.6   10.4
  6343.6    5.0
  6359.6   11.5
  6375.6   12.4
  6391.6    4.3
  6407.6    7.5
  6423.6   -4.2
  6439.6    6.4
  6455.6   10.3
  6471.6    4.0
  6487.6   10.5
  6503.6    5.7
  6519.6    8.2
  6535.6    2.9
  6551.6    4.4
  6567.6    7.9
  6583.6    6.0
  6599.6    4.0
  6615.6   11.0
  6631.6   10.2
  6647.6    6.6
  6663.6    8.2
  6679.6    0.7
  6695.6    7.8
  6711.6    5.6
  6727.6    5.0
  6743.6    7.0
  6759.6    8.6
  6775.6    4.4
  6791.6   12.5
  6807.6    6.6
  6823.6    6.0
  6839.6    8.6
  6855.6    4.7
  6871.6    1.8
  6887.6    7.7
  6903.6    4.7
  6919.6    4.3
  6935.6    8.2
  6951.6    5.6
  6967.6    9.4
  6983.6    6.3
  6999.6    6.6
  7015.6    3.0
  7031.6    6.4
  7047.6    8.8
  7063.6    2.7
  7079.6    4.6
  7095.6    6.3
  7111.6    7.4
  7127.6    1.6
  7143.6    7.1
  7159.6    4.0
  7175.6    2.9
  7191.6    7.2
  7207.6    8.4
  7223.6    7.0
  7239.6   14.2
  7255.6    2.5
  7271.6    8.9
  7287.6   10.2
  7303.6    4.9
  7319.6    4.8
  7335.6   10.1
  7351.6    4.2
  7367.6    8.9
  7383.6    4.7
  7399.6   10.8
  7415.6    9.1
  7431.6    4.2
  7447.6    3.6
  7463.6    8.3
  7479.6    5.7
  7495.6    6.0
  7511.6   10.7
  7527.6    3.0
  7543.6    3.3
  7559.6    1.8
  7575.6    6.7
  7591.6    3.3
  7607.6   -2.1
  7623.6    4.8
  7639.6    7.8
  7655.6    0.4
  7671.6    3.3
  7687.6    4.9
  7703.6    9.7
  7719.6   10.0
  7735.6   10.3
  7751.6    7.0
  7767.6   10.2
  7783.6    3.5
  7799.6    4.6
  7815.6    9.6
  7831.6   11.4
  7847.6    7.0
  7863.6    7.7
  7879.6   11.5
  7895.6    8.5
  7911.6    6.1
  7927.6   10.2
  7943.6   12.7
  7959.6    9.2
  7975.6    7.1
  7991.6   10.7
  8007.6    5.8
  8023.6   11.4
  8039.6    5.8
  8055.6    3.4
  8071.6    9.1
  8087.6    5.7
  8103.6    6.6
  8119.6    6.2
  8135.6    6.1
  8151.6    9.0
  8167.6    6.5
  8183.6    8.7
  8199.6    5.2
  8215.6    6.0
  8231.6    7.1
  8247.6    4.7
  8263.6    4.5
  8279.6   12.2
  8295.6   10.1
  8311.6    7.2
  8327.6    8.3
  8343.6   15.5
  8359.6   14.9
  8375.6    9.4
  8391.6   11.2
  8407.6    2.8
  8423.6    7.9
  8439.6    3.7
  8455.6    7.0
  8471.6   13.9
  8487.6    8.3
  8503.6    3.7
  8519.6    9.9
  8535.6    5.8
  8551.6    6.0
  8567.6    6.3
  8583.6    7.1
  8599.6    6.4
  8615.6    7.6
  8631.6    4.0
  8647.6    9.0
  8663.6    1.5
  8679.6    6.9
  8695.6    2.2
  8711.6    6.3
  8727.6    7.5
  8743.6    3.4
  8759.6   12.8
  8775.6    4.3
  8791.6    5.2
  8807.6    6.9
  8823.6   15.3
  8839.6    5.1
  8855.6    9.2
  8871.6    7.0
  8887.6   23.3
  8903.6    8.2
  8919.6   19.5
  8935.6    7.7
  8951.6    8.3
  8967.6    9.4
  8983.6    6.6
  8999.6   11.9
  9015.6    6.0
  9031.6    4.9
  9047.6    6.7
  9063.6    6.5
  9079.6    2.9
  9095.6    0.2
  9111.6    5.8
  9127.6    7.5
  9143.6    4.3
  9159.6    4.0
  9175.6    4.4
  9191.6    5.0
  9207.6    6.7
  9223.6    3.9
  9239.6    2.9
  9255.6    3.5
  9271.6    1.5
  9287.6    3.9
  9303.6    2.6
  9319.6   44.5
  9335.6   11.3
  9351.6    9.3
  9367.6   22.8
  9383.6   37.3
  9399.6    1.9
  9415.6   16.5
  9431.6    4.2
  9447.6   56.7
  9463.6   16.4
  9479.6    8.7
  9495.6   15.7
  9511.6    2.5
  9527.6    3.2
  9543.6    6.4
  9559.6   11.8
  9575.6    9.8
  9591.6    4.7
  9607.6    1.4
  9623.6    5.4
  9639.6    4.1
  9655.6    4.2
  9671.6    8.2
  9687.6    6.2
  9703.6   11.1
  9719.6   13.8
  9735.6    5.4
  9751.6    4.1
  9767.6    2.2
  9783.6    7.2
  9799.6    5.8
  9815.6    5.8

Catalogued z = 1.63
